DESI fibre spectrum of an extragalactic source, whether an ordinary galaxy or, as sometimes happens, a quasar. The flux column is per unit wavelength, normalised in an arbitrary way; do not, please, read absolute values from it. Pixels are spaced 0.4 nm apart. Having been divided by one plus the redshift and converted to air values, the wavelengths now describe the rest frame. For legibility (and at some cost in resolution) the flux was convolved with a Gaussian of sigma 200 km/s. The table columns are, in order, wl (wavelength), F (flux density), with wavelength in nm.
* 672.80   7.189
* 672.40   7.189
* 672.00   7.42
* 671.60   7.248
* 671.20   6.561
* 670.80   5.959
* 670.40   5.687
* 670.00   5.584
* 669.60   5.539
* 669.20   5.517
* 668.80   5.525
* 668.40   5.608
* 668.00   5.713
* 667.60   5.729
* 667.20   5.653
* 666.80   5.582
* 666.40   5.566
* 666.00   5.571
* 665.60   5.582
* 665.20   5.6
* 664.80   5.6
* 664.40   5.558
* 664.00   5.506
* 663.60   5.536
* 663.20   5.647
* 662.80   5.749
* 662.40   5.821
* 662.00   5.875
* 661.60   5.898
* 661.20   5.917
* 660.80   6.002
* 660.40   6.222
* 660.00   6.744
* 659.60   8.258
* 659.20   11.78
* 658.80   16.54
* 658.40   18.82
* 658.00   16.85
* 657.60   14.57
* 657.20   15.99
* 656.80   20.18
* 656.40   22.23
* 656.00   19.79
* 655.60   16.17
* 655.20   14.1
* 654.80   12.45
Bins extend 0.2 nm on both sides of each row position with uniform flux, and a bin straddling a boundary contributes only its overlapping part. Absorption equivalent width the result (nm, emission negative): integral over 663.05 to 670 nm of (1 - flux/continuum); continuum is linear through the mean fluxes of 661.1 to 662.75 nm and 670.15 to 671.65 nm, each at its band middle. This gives 0.54 nm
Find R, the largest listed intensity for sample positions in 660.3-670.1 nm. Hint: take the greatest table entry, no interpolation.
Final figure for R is 6.222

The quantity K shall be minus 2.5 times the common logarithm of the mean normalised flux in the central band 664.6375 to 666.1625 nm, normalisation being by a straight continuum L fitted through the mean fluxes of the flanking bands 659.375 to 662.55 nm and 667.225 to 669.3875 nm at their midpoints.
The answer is 0.06 mag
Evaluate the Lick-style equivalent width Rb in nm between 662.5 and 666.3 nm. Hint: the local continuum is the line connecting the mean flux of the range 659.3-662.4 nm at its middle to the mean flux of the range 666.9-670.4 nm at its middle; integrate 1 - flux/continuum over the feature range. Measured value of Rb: 0.32 nm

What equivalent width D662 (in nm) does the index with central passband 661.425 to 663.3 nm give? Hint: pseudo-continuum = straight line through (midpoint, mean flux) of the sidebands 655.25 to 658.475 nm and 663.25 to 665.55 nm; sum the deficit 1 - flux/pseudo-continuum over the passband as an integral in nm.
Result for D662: 0.64 nm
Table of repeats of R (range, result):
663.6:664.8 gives 5.6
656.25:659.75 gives 22.23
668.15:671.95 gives 7.248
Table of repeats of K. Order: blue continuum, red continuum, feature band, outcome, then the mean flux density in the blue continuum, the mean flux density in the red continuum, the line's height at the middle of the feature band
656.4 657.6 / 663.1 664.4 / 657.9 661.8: 0.307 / 18.2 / 5.56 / 12.9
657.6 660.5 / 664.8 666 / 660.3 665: 0.407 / 12.5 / 5.59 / 8.6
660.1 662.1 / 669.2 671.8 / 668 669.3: 0.088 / 6.03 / 6.05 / 6.05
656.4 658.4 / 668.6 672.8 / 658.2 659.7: 0.154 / 17.6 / 6.27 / 16.3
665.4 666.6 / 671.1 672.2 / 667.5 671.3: 0.138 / 5.57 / 7.12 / 6.51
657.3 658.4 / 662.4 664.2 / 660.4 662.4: 0.477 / 16.3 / 5.63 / 9.35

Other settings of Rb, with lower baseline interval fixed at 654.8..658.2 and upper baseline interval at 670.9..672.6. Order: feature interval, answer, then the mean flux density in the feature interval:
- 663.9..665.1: 0.64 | 5.56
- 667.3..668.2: 0.37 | 5.71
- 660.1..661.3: 0.69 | 6.12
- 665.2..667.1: 0.91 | 5.58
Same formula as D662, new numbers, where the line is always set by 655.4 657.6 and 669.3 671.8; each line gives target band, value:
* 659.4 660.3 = 0.474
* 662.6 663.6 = 0.552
